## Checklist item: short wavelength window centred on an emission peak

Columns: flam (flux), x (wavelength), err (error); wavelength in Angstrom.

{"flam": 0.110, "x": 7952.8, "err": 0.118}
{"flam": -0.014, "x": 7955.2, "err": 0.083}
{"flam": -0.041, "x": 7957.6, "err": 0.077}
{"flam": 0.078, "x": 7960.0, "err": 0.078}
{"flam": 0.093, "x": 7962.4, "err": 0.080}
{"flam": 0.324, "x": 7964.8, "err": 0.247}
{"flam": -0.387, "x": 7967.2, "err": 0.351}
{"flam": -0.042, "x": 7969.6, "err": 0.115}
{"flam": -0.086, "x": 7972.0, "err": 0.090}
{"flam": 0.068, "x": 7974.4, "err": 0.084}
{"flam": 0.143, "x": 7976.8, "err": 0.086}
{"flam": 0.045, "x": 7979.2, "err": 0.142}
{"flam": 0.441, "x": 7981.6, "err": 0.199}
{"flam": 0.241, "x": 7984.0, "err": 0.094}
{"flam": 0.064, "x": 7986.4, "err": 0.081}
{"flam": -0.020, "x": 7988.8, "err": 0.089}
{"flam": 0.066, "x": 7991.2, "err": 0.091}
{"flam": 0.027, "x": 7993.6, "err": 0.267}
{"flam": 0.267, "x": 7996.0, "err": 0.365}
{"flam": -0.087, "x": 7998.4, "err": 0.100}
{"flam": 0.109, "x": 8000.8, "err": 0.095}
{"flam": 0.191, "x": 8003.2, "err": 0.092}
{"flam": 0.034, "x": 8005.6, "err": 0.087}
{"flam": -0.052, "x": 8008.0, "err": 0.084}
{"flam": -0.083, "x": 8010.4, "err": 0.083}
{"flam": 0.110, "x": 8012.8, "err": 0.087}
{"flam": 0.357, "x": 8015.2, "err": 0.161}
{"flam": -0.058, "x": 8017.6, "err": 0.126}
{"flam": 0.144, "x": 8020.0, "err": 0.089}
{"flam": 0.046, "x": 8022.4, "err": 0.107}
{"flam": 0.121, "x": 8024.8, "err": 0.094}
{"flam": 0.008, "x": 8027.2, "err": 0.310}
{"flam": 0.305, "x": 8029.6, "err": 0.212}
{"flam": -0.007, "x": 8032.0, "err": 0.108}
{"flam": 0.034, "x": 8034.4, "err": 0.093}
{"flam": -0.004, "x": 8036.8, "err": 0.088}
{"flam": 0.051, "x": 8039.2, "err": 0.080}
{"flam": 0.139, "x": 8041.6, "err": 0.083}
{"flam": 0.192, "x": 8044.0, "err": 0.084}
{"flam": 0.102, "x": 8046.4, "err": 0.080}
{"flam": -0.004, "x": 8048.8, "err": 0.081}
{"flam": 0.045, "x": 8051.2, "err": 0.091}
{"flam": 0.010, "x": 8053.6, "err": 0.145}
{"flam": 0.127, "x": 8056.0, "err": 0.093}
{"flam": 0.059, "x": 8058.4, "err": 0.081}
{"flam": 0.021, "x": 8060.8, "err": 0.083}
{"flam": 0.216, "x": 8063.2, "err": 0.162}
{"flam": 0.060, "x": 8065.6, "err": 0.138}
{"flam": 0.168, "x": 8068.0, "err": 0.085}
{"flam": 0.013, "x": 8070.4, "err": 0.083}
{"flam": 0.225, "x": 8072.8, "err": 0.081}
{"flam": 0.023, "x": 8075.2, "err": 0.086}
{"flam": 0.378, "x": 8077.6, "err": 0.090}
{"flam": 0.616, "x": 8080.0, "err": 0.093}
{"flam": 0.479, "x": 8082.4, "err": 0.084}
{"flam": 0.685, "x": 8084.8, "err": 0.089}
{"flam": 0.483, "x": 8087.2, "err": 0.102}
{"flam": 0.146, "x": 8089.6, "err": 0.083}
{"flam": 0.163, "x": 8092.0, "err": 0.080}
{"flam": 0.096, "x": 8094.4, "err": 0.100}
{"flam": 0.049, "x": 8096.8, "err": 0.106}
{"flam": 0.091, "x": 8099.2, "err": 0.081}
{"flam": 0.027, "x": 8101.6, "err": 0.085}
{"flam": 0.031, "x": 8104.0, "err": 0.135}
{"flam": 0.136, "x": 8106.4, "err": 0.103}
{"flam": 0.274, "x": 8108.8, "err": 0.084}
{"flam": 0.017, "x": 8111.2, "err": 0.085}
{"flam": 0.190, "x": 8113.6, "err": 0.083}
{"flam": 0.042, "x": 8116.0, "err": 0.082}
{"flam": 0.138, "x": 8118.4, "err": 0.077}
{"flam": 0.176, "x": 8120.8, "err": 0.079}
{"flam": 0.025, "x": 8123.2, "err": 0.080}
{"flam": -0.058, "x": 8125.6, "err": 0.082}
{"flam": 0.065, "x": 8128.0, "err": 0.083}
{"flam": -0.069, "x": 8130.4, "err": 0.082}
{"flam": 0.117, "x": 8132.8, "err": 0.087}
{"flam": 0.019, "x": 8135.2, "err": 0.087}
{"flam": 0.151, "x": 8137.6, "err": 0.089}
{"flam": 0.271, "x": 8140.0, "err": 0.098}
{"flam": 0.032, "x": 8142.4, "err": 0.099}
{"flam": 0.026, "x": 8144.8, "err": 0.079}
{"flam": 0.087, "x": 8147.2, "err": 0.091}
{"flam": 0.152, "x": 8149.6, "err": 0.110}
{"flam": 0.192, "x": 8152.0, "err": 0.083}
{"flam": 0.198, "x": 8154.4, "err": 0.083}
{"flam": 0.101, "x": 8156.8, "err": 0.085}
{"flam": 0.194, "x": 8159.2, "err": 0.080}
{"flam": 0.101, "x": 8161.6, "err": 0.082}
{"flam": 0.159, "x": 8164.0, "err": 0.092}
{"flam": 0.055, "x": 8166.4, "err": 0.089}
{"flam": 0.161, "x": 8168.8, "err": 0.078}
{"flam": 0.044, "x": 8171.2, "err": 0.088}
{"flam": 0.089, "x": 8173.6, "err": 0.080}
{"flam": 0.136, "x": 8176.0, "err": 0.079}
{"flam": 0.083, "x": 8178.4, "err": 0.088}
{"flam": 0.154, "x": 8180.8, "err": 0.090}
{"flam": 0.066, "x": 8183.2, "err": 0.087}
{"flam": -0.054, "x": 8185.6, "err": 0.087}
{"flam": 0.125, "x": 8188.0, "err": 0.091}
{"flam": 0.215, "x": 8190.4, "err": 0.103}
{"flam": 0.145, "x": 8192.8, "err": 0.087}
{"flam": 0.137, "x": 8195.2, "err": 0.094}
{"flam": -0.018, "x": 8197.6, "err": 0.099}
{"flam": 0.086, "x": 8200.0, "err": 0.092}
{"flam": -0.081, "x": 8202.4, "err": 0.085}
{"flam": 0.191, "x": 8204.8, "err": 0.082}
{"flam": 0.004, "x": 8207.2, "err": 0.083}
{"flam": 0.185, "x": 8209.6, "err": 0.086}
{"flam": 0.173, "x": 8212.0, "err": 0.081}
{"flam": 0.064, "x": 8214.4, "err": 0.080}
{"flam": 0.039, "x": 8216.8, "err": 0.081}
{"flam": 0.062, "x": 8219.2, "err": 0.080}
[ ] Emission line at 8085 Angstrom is [O II] 3727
